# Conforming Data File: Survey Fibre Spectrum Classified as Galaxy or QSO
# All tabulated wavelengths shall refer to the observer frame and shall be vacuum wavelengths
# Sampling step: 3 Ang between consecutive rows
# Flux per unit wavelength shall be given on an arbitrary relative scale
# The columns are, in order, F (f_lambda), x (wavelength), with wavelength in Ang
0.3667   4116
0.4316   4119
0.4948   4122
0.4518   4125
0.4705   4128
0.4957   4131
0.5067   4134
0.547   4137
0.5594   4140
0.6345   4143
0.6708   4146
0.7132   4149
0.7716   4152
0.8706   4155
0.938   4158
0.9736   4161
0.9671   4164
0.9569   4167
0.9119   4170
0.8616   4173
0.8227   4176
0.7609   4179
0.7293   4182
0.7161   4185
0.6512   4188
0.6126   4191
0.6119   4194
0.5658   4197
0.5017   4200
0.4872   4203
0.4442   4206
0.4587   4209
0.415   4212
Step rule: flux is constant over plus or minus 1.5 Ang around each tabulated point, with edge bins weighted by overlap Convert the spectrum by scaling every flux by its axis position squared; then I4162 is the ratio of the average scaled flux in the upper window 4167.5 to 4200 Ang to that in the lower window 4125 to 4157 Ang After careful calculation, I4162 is 1.18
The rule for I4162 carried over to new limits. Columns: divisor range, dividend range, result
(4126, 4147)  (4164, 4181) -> 1.61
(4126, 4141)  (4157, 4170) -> 1.89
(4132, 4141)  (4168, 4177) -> 1.66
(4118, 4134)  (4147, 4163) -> 1.82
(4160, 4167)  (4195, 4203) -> 0.56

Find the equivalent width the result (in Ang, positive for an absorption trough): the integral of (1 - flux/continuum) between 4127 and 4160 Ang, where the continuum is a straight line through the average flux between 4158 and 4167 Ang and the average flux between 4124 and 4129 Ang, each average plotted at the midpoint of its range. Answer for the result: 1.96 Ang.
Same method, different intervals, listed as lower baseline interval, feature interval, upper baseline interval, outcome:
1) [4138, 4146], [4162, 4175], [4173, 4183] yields -3.25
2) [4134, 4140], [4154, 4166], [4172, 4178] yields -3.73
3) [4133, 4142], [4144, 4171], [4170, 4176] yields -4.91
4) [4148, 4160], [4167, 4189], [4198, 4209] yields -4.30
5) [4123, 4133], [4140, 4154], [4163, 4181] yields -0.87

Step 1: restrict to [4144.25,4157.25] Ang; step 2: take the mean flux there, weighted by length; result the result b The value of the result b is 0.765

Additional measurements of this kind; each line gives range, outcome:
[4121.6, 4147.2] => 0.537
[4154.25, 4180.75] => 0.895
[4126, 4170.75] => 0.726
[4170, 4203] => 0.685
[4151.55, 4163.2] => 0.904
